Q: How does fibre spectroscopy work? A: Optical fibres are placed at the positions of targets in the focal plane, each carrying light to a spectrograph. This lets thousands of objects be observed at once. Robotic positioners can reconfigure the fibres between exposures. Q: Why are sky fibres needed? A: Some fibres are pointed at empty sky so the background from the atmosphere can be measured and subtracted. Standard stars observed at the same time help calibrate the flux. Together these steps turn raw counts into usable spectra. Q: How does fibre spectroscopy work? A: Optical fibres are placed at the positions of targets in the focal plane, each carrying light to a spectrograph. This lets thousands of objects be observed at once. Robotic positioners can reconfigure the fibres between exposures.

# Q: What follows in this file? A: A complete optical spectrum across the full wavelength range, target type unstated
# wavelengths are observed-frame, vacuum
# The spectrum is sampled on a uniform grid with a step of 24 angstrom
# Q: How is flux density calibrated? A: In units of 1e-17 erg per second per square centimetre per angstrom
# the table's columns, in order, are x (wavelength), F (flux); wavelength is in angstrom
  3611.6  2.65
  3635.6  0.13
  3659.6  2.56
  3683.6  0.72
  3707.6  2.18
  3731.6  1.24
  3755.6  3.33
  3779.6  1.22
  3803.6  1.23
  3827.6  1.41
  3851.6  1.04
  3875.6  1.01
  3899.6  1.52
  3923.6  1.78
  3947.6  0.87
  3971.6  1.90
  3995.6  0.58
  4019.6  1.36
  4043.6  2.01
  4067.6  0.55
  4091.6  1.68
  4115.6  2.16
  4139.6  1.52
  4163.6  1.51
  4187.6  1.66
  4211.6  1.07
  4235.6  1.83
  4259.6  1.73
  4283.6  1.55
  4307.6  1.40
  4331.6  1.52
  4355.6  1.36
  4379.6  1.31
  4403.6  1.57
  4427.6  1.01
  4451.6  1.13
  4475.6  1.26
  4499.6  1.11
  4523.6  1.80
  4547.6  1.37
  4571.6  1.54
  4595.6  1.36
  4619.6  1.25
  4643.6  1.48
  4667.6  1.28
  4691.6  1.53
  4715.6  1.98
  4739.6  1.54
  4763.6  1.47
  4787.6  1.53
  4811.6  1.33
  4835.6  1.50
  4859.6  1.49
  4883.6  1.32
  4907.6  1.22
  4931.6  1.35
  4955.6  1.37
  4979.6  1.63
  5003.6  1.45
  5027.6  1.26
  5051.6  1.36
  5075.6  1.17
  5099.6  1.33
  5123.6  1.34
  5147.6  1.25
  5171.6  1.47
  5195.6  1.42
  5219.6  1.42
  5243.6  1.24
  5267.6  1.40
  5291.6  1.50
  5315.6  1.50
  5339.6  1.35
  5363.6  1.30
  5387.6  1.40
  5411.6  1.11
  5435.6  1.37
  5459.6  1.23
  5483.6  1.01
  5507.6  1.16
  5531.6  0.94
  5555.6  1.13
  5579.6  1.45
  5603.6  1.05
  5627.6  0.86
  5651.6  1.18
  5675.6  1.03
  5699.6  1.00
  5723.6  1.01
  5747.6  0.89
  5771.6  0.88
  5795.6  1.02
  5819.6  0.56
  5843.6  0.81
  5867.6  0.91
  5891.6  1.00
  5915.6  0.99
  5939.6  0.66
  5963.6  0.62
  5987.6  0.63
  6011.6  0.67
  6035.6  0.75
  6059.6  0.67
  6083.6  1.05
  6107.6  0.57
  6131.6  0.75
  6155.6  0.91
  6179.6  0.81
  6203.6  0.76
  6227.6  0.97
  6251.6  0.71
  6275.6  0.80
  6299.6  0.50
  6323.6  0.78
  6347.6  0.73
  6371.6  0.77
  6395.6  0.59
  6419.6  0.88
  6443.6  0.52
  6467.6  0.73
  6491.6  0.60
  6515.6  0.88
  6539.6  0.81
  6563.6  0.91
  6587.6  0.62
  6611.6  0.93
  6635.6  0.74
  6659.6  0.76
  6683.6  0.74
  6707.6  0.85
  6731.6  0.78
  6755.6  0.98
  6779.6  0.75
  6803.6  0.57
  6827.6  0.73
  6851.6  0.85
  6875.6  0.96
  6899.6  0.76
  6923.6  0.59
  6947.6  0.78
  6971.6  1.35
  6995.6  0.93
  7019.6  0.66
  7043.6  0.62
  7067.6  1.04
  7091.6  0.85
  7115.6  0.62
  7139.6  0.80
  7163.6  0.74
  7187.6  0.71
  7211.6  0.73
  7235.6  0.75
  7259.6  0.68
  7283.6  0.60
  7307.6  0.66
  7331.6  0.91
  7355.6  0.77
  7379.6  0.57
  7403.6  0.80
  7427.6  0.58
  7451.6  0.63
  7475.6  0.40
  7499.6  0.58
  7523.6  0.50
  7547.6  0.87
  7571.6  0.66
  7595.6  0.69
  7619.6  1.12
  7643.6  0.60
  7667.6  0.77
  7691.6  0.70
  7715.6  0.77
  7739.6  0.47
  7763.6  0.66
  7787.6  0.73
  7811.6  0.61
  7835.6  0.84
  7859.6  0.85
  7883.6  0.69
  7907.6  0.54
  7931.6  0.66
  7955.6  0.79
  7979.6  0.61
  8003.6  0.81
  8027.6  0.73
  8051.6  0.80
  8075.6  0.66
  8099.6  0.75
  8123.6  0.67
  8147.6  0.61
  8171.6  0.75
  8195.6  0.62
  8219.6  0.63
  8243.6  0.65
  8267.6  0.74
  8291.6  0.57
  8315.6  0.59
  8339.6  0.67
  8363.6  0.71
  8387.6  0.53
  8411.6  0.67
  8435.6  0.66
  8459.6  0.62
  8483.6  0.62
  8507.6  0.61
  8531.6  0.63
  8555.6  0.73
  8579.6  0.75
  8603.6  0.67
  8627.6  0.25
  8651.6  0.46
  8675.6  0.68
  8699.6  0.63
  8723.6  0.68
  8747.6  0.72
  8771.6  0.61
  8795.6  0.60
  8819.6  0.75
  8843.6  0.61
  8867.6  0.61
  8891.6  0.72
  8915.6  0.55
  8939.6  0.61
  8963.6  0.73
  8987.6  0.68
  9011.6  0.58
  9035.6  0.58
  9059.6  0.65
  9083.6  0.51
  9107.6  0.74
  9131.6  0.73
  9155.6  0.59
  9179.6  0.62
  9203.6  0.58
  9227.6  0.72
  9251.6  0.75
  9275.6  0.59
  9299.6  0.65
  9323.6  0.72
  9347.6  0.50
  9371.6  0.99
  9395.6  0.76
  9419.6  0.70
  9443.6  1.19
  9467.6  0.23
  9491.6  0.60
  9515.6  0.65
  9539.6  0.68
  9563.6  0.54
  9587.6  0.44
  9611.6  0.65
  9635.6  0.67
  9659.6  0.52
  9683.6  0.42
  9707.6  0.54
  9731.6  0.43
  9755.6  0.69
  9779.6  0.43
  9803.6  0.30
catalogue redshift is 0.06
